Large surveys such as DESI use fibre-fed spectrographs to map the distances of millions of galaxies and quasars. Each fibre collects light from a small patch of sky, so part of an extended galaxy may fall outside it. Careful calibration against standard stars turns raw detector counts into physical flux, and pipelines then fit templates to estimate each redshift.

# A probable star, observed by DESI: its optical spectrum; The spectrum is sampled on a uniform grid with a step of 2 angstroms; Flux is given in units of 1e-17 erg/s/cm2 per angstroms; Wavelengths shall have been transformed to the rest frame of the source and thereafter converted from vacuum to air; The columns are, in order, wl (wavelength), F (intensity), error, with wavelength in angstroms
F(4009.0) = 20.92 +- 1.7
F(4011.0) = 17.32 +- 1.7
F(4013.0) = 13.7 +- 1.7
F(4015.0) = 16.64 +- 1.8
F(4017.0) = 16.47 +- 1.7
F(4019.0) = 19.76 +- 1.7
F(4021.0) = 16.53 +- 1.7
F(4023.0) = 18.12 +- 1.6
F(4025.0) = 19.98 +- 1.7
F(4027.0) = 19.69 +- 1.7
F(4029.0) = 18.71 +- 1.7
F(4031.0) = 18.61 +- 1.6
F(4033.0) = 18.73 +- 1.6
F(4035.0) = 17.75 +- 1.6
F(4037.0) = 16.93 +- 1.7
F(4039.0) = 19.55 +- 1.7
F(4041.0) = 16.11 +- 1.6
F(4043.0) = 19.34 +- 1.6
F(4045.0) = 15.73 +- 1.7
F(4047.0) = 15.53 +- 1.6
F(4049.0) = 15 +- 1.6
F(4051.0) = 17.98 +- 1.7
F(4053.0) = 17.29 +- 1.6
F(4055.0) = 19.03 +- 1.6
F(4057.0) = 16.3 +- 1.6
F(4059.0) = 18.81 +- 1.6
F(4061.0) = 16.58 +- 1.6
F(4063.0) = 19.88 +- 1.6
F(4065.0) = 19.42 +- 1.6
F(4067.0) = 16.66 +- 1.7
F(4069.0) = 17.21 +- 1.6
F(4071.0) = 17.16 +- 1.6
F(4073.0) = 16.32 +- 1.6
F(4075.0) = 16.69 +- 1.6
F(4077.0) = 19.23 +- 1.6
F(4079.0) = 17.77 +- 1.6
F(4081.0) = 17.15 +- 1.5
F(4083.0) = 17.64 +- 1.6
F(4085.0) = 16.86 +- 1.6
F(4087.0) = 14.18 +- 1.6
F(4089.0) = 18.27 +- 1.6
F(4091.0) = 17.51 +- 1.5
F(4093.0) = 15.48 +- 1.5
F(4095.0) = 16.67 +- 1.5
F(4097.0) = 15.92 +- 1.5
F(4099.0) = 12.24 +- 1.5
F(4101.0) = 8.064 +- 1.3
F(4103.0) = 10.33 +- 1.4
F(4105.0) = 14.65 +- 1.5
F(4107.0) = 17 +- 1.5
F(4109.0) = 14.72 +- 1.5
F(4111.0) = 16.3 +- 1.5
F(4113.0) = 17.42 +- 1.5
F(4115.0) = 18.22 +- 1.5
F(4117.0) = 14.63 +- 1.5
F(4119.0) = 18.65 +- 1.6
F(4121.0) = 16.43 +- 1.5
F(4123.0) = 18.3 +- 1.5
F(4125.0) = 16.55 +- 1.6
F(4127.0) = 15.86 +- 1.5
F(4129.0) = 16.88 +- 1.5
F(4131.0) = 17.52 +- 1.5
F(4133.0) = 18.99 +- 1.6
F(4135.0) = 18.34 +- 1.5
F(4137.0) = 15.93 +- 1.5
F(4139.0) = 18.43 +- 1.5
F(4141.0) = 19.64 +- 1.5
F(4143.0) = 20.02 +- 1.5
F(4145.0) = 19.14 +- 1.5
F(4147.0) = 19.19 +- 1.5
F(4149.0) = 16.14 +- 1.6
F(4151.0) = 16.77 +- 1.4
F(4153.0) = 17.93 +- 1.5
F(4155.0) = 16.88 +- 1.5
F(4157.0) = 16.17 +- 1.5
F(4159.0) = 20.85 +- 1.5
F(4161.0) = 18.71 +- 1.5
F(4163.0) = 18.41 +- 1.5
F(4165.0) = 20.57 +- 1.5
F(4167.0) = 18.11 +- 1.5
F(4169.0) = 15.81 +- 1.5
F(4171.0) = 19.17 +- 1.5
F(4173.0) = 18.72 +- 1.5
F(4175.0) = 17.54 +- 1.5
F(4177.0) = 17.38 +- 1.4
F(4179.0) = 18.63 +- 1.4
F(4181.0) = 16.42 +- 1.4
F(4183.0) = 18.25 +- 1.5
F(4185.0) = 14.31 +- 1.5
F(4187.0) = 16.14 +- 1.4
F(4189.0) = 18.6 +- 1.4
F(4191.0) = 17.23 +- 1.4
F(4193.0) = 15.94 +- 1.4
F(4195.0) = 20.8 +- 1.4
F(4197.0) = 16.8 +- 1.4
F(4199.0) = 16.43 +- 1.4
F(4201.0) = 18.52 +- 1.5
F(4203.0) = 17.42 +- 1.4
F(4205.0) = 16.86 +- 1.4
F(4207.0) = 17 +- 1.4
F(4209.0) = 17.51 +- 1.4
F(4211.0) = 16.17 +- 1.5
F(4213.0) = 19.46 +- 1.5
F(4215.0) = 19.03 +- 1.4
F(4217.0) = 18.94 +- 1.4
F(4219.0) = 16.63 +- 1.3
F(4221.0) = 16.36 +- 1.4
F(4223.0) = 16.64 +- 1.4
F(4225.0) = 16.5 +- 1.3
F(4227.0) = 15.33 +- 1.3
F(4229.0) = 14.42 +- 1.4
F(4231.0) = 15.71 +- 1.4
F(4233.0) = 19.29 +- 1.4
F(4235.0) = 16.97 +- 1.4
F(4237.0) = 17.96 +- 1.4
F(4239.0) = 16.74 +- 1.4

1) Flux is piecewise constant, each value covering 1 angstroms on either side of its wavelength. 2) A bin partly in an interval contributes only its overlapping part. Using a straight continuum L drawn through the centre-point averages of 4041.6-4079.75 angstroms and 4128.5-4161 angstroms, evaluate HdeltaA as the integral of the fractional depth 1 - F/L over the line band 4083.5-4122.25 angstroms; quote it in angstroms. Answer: 5.0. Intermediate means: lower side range 17.5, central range 15.5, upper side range 18.1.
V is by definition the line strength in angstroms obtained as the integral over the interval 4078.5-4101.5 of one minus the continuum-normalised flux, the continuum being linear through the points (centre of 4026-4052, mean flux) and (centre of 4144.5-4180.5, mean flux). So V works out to 2.7 angstroms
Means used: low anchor 17.7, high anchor 18.1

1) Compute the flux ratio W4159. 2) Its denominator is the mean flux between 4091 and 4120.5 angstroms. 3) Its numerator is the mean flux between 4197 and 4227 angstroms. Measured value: 1.14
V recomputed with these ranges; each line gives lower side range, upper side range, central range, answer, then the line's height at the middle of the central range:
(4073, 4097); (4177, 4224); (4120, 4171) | -2.2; 17.2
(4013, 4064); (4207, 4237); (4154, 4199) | -1.3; 17.3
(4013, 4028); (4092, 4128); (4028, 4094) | -2.7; 16.8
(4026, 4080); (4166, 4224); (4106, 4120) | 0.7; 17.6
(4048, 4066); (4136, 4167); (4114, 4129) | 1.0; 18.2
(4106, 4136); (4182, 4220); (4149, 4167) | -0.9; 17.2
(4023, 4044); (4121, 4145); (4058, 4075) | 0.6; 18.3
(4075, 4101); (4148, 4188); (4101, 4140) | 1.1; 16.8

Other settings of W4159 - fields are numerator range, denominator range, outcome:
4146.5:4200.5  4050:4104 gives 1.07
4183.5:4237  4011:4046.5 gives 0.97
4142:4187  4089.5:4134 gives 1.13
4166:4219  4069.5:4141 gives 1.07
